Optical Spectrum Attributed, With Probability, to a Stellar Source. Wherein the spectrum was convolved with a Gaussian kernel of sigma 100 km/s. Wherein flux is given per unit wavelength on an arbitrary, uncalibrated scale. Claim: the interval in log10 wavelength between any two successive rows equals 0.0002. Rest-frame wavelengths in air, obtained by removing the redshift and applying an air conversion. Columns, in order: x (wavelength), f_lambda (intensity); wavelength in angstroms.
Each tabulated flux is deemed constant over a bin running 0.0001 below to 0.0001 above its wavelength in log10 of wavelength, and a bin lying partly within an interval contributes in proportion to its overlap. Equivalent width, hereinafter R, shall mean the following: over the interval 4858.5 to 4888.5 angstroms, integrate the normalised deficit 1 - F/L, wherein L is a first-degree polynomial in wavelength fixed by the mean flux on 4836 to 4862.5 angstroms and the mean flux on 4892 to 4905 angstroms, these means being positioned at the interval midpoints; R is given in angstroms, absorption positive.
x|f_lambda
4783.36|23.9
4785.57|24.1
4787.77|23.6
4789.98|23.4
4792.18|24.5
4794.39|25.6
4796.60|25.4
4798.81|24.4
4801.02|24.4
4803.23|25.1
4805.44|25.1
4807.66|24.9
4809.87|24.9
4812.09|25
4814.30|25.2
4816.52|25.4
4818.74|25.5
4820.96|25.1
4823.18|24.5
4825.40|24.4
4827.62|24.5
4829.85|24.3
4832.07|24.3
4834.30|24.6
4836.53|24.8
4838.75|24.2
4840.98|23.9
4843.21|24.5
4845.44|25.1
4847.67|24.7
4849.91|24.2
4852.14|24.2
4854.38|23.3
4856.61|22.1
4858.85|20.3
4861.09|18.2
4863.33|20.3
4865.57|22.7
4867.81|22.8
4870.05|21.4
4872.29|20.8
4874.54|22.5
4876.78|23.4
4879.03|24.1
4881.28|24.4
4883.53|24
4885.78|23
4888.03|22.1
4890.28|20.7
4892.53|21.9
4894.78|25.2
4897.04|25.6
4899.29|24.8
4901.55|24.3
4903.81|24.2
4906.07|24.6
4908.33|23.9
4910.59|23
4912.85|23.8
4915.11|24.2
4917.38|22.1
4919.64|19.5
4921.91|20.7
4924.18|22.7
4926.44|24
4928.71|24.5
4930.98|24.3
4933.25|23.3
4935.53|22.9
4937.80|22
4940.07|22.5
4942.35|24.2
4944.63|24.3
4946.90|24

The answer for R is 2.06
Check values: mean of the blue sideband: 23.2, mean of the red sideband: 24.4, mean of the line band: 22.2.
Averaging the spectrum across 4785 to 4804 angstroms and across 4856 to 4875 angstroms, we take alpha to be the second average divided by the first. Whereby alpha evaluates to 0.9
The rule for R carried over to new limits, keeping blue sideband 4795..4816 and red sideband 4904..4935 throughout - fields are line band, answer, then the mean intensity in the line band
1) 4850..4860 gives 0.6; 22.6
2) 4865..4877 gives 0.9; 22.2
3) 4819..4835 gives 0.0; 24.6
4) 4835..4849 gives -0.1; 24.5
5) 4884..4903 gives 0.1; 23.5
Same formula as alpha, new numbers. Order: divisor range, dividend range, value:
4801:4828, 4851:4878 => 0.88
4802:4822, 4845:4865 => 0.89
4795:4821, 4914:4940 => 0.91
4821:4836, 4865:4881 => 0.92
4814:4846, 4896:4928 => 0.95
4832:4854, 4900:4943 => 0.95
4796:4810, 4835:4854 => 0.98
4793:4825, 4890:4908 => 0.96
